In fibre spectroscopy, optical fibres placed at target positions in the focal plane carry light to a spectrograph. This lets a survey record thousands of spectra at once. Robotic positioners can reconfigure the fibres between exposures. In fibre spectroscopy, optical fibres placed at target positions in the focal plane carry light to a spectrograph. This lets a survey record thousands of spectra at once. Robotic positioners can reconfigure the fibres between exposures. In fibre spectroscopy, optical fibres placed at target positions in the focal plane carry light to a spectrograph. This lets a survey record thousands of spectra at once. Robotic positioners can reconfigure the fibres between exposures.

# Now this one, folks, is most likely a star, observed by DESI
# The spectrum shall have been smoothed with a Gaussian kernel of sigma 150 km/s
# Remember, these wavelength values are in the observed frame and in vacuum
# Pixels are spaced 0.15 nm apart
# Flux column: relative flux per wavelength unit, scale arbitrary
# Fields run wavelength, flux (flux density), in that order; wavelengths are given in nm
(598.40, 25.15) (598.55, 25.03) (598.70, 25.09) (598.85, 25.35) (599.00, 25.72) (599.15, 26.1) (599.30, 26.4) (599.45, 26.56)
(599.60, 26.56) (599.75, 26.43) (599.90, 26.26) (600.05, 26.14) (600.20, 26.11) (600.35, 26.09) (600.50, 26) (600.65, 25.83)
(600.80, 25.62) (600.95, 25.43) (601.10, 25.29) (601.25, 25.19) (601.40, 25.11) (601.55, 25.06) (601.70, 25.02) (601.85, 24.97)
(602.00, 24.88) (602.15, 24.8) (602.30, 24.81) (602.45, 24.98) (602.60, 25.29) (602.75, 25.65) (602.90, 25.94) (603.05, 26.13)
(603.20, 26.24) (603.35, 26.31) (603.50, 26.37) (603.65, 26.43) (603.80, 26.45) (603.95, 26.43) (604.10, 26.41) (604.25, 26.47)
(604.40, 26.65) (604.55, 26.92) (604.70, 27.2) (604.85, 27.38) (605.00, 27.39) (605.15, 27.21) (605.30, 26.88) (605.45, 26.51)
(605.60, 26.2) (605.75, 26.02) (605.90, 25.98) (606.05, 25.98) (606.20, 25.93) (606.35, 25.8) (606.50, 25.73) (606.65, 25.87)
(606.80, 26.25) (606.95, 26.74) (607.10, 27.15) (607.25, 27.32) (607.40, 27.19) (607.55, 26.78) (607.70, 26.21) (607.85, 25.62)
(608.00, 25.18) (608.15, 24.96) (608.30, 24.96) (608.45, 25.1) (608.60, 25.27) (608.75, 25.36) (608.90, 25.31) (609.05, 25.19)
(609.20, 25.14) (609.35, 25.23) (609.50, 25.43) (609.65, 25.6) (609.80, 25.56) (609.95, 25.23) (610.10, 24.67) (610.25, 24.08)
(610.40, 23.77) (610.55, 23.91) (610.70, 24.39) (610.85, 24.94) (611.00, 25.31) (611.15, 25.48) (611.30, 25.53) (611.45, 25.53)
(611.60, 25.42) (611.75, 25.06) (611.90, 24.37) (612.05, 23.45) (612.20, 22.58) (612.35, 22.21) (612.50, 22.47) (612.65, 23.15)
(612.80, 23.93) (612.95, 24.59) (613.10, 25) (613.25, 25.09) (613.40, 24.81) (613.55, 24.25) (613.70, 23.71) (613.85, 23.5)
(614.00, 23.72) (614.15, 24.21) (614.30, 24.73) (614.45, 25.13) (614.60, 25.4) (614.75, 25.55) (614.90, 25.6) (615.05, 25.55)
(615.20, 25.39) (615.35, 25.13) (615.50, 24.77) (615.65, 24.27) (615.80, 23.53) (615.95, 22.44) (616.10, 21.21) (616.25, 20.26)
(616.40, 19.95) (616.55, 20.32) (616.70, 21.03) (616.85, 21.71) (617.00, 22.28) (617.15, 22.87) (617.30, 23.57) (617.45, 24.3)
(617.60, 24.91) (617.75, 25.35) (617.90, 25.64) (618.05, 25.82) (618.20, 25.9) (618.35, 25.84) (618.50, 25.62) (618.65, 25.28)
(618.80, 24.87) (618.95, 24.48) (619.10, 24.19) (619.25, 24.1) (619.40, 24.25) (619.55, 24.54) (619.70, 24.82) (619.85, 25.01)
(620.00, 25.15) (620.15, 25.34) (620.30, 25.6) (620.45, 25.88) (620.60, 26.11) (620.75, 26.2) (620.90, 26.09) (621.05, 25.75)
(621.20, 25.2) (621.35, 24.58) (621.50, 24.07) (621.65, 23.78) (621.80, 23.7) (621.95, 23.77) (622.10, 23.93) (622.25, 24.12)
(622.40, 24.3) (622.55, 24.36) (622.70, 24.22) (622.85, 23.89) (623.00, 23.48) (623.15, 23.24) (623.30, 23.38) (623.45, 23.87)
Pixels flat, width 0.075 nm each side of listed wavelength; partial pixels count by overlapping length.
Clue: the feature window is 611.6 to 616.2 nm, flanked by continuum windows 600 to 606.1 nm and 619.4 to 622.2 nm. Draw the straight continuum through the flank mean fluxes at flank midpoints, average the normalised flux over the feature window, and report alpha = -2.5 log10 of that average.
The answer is 0.05 mag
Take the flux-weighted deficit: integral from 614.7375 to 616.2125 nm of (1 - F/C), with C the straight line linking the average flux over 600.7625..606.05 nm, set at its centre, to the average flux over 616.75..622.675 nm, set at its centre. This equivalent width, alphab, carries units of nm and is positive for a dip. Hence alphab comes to 0.05 nm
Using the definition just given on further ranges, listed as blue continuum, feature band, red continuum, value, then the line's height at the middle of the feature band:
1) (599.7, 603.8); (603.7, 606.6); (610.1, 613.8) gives -0.15 nm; 25.2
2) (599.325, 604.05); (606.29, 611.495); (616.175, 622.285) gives -0.06 nm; 25.2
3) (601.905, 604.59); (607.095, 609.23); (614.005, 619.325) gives -0.04 nm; 25.2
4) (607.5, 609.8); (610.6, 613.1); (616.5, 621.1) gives 0.09 nm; 25.2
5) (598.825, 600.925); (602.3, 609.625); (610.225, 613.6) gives -0.26 nm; 25.2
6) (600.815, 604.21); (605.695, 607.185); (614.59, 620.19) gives -0.06 nm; 25.2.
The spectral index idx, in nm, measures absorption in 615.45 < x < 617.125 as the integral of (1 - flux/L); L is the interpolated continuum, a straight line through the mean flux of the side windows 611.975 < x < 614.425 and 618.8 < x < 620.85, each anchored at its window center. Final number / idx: 0.168 nm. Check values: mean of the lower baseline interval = 23.9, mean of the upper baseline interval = 25.1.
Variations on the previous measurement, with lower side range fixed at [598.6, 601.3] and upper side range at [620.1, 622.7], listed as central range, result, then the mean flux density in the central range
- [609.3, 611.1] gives 0.04 nm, 24.8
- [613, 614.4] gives 0.05 nm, 24.4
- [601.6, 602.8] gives 0.03 nm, 25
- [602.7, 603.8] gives -0.02 nm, 26.2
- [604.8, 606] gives -0.05 nm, 26.7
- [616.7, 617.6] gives 0.08 nm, 23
